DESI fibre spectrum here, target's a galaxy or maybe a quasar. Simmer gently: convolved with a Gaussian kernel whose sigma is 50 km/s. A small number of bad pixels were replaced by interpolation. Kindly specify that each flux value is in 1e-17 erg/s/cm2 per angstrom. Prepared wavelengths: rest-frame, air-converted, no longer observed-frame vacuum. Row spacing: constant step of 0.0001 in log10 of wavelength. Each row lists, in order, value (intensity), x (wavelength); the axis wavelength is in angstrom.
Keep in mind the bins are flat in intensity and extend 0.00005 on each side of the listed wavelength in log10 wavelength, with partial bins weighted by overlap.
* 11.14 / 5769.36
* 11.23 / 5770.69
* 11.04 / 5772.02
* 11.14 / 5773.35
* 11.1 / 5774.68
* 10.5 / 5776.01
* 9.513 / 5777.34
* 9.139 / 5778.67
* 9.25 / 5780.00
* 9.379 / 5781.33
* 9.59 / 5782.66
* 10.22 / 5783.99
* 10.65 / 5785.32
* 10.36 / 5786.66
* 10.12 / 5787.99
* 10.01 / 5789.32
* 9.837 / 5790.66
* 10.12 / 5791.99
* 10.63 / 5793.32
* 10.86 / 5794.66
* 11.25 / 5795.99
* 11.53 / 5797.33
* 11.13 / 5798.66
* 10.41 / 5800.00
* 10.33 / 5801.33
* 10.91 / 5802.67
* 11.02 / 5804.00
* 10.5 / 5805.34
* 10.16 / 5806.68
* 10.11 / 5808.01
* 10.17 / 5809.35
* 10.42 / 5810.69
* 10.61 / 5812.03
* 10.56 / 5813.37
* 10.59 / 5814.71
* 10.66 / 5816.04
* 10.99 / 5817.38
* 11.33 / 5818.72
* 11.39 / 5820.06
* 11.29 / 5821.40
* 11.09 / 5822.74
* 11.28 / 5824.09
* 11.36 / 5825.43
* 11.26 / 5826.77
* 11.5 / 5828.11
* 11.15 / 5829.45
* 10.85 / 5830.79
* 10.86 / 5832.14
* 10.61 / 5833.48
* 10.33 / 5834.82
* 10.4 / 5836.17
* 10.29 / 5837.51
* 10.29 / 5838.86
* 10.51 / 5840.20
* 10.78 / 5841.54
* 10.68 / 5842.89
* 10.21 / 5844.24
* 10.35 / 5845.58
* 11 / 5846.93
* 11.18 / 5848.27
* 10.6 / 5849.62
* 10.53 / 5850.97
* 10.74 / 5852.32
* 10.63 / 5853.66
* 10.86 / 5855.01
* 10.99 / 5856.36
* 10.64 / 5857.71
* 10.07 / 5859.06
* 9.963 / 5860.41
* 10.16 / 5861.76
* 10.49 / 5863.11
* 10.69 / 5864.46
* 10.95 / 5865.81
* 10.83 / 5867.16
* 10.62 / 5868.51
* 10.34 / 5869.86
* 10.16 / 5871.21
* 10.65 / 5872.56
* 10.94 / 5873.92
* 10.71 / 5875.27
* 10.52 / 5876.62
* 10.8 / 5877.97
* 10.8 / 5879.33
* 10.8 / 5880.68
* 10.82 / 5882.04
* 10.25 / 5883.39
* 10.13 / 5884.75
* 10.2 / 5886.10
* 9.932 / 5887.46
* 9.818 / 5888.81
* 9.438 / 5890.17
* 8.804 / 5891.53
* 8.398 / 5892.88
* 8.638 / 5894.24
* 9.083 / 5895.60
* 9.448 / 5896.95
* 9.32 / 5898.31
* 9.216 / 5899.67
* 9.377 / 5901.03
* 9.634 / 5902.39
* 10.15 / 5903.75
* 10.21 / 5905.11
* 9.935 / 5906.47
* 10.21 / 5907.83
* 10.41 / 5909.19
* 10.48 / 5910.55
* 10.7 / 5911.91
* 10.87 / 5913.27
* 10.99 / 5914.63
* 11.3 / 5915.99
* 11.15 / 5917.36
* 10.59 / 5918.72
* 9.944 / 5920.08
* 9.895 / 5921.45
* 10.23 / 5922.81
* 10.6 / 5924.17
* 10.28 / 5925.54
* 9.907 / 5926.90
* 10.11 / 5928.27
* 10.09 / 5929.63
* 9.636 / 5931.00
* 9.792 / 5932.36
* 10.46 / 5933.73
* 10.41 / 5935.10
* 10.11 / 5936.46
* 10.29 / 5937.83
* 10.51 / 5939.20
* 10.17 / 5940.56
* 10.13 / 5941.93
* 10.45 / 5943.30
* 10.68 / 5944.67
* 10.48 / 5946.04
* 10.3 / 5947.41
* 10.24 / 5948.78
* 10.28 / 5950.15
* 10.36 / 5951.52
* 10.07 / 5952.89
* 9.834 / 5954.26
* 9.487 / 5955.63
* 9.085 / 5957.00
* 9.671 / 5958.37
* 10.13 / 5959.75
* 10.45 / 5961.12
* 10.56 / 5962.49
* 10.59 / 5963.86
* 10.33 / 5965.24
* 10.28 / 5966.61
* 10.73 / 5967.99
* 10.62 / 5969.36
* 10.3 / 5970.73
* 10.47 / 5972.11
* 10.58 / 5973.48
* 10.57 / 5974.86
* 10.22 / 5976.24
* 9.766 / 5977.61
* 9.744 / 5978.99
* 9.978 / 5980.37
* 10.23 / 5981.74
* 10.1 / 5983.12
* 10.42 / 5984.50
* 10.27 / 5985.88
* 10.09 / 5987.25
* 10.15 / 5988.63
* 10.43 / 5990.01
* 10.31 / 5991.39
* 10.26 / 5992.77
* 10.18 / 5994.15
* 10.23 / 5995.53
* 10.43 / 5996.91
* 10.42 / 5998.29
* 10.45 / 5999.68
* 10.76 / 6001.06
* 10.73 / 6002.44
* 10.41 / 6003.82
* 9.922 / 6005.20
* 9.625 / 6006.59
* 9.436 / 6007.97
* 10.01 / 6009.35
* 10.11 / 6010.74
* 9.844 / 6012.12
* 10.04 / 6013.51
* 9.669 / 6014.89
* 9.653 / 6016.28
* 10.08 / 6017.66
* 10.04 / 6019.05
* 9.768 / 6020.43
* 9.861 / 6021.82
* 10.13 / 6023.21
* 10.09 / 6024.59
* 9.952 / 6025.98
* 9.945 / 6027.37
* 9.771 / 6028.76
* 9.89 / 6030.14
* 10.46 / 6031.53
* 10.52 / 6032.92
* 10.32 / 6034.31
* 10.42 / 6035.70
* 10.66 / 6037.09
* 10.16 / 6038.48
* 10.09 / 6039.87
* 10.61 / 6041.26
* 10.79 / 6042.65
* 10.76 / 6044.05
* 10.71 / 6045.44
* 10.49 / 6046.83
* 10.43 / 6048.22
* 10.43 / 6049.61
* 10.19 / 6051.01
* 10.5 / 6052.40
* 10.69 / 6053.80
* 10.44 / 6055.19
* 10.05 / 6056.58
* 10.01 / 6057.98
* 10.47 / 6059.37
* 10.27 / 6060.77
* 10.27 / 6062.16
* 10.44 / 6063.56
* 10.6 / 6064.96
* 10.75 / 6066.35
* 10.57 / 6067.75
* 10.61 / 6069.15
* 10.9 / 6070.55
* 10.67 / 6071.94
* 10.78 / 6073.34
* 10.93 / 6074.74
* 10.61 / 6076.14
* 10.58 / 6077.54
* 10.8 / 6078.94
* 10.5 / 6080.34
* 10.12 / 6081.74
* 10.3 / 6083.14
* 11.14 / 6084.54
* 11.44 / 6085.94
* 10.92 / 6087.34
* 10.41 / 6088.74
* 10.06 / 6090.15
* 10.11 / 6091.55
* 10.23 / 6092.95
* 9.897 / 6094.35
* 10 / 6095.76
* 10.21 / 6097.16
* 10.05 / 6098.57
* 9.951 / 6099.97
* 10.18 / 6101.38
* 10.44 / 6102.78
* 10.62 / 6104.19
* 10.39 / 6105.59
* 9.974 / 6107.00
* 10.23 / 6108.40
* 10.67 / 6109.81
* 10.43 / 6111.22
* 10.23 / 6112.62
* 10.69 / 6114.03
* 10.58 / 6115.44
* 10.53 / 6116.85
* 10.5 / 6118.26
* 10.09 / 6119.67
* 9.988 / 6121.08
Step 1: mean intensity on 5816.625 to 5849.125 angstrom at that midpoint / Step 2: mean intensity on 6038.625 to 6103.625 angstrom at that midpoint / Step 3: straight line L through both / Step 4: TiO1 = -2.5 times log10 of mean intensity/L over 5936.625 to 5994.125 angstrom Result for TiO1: 0.04 mag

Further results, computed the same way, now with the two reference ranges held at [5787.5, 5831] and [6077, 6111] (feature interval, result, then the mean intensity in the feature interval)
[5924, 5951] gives 0.04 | 10.2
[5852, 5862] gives 0.02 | 10.5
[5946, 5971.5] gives 0.04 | 10.2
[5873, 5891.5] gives 0.03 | 10.3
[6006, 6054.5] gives 0.03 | 10.2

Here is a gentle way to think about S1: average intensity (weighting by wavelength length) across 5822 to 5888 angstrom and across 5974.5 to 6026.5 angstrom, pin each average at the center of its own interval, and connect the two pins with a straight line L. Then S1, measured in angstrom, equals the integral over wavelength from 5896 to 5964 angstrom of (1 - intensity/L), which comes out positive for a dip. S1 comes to 1.3 angstrom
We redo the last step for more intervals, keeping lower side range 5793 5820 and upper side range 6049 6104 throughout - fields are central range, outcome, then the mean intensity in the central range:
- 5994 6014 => 0.7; 10.2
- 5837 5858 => 0.1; 10.6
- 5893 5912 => 1.7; 9.7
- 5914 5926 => 0.1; 10.6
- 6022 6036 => 0.5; 10.1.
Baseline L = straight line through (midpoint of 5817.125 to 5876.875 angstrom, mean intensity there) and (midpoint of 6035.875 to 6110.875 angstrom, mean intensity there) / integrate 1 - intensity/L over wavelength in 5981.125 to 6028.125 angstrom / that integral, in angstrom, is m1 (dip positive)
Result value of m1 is 1.9 angstrom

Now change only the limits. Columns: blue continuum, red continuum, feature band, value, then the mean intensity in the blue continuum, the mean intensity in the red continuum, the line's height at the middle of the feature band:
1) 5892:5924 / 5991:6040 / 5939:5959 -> -0.1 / 10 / 10.1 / 10.1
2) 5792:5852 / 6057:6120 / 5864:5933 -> 3.2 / 10.8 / 10.4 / 10.7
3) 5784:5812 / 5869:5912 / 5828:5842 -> -0.5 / 10.5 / 10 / 10.3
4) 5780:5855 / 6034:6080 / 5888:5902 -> 1.9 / 10.6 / 10.5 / 10.6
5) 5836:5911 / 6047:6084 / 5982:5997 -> 0.2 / 10.2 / 10.5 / 10.4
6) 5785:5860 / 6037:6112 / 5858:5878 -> 0.2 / 10.7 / 10.5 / 10.6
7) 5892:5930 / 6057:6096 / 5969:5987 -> 0.0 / 10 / 10.5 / 10.2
